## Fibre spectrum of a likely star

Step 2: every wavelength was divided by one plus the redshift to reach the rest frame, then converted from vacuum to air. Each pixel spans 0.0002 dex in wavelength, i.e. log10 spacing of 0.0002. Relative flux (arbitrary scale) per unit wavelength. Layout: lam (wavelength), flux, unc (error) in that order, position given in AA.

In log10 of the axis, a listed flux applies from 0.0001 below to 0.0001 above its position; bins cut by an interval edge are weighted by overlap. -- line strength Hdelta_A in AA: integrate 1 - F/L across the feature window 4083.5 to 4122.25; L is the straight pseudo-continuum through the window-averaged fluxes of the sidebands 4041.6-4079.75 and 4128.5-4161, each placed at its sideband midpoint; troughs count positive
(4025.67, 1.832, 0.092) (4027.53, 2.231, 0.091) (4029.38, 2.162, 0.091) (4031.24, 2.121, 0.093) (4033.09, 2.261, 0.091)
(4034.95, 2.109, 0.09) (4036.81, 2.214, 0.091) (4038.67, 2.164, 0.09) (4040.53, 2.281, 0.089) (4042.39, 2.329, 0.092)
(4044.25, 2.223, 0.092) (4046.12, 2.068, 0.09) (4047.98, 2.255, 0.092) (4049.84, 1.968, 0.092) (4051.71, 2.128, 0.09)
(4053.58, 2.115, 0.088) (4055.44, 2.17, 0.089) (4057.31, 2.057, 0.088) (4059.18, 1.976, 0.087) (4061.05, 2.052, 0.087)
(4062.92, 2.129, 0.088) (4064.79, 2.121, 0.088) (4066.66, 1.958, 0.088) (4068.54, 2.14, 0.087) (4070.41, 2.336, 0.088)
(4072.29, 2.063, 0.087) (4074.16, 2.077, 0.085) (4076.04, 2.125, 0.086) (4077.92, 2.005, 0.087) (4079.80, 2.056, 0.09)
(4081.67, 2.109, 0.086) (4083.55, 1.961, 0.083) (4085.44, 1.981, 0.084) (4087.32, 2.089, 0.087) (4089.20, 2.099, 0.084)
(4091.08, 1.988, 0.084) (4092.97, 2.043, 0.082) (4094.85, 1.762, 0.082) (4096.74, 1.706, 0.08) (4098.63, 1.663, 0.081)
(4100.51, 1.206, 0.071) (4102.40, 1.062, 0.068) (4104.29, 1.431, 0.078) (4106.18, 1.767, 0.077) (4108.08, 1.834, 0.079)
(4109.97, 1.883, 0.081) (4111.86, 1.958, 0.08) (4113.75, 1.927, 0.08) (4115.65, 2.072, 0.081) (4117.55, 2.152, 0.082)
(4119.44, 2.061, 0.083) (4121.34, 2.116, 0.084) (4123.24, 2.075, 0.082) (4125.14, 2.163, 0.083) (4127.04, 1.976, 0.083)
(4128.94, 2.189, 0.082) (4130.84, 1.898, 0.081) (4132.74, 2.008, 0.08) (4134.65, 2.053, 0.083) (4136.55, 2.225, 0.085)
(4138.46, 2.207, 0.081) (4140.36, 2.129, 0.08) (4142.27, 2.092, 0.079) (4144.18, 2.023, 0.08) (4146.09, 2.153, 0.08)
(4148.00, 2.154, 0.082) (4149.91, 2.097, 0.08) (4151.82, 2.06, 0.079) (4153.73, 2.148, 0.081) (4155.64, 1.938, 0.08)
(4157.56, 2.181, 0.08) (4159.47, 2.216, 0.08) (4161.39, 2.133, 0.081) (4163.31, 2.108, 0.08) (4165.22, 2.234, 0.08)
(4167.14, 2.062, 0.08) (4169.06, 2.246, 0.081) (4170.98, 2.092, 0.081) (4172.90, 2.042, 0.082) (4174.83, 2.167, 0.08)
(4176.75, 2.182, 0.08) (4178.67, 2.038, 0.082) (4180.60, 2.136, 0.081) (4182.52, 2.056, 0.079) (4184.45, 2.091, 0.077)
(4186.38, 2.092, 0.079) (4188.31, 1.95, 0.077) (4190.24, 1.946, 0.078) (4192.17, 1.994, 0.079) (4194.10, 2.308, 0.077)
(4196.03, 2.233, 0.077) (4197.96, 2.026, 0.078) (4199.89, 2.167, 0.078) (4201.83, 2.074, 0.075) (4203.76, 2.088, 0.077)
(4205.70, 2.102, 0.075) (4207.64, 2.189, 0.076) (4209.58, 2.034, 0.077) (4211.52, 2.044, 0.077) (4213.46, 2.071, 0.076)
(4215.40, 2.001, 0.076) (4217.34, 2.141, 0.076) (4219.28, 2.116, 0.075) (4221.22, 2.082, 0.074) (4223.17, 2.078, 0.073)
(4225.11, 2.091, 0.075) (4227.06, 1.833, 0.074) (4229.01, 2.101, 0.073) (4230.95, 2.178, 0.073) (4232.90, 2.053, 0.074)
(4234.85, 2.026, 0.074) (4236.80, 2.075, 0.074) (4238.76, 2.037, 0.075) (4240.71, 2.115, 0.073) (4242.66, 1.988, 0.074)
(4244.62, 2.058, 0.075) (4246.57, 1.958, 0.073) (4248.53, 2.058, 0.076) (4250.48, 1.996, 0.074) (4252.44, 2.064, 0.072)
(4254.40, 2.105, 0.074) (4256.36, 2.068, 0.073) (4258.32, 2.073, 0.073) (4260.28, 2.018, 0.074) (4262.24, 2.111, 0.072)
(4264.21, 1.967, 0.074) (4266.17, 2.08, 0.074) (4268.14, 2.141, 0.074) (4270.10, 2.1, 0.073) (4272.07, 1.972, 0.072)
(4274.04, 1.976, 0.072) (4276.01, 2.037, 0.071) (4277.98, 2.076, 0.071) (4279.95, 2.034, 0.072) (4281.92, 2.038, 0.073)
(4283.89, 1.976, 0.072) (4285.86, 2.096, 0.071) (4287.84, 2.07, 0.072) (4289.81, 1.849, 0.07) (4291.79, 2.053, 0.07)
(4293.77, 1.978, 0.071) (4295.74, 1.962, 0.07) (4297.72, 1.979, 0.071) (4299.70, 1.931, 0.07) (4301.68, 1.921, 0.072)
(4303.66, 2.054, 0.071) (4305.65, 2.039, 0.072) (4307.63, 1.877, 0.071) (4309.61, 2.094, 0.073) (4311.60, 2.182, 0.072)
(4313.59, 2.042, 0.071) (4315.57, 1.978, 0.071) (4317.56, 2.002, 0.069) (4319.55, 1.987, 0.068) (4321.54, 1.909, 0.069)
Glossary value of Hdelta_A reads 4.9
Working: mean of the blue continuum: 2.11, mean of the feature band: 1.84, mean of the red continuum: 2.1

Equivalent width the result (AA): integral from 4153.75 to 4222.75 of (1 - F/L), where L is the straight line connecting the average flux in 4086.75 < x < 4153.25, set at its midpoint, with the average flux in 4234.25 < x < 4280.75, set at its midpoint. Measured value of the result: -3.6 AA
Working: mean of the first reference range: 1.95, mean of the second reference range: 2.05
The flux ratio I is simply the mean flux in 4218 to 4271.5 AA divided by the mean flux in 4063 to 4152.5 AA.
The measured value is 1.0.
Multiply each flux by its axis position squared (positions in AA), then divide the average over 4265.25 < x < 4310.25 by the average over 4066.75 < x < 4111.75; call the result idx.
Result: 1.2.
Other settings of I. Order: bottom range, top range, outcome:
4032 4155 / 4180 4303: 1.01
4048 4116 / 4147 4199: 1.08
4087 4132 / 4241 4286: 1.09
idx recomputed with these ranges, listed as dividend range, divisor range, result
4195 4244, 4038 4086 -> 1.06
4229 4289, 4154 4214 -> 1.01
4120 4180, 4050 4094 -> 1.06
